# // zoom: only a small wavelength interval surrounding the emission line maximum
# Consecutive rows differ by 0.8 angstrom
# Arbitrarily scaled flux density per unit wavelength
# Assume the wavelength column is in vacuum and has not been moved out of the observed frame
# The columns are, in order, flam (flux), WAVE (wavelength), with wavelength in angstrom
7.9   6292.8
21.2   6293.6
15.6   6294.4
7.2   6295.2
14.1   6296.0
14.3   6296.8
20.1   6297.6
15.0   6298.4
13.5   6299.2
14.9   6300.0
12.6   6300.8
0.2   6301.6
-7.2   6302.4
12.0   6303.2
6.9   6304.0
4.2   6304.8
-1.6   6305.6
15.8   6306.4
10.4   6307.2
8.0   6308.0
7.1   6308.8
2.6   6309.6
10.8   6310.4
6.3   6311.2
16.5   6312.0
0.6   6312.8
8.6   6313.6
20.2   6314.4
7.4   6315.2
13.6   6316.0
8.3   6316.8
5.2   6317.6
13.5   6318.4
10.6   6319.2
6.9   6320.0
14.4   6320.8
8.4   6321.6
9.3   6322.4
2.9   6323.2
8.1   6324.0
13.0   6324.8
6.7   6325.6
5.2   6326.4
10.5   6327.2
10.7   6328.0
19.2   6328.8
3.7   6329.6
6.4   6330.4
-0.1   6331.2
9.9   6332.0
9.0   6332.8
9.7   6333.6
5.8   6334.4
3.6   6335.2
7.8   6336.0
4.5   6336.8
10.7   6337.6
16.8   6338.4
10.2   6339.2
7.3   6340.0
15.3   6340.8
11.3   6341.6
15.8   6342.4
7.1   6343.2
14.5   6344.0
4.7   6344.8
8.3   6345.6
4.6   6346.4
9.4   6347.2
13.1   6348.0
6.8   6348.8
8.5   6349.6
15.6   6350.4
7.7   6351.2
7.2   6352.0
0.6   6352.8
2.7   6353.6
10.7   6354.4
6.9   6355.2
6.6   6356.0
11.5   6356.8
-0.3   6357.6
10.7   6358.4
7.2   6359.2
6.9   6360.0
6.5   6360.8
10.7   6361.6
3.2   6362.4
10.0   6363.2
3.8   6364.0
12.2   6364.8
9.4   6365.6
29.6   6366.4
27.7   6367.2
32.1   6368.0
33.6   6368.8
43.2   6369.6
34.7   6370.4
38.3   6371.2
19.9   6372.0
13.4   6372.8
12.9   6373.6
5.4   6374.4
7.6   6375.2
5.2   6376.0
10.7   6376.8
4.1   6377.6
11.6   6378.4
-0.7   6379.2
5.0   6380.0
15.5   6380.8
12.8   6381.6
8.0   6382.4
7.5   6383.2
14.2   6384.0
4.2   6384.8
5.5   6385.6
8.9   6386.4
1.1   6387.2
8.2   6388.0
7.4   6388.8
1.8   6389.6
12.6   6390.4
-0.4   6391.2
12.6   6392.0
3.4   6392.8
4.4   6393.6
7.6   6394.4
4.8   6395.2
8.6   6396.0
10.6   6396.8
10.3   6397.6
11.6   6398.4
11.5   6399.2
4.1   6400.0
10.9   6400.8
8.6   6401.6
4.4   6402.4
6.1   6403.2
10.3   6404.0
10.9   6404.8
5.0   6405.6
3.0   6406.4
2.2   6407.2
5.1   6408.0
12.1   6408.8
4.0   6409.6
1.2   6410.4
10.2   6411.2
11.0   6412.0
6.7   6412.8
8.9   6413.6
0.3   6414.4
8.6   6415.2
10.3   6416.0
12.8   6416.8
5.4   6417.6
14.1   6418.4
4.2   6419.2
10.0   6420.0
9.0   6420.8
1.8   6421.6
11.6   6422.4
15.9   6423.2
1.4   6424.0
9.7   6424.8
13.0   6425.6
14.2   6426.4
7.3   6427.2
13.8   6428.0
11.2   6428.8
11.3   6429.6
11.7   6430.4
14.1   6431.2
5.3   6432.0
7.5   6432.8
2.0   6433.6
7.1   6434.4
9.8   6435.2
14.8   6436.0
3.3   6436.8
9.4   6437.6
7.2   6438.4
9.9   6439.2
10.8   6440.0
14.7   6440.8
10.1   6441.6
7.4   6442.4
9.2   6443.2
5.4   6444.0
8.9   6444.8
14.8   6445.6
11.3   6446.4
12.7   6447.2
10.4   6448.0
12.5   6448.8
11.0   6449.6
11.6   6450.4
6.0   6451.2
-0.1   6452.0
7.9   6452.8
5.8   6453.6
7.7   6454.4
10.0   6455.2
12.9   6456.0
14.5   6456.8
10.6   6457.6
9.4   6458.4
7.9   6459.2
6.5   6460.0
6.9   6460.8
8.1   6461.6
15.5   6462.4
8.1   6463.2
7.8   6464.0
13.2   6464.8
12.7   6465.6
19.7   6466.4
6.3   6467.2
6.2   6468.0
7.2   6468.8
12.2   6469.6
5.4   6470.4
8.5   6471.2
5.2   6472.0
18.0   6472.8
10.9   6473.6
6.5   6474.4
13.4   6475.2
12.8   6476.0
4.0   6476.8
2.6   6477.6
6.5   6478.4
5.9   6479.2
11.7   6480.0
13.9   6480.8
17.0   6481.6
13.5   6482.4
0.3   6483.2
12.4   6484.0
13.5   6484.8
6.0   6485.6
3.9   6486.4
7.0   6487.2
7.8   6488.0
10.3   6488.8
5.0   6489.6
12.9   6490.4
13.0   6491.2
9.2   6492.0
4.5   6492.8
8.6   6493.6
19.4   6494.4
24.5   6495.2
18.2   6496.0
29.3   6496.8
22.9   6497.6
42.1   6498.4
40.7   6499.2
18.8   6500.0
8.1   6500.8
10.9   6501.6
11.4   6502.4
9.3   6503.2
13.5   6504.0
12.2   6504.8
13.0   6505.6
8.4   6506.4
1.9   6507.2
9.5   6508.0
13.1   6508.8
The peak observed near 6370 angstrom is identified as H-beta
